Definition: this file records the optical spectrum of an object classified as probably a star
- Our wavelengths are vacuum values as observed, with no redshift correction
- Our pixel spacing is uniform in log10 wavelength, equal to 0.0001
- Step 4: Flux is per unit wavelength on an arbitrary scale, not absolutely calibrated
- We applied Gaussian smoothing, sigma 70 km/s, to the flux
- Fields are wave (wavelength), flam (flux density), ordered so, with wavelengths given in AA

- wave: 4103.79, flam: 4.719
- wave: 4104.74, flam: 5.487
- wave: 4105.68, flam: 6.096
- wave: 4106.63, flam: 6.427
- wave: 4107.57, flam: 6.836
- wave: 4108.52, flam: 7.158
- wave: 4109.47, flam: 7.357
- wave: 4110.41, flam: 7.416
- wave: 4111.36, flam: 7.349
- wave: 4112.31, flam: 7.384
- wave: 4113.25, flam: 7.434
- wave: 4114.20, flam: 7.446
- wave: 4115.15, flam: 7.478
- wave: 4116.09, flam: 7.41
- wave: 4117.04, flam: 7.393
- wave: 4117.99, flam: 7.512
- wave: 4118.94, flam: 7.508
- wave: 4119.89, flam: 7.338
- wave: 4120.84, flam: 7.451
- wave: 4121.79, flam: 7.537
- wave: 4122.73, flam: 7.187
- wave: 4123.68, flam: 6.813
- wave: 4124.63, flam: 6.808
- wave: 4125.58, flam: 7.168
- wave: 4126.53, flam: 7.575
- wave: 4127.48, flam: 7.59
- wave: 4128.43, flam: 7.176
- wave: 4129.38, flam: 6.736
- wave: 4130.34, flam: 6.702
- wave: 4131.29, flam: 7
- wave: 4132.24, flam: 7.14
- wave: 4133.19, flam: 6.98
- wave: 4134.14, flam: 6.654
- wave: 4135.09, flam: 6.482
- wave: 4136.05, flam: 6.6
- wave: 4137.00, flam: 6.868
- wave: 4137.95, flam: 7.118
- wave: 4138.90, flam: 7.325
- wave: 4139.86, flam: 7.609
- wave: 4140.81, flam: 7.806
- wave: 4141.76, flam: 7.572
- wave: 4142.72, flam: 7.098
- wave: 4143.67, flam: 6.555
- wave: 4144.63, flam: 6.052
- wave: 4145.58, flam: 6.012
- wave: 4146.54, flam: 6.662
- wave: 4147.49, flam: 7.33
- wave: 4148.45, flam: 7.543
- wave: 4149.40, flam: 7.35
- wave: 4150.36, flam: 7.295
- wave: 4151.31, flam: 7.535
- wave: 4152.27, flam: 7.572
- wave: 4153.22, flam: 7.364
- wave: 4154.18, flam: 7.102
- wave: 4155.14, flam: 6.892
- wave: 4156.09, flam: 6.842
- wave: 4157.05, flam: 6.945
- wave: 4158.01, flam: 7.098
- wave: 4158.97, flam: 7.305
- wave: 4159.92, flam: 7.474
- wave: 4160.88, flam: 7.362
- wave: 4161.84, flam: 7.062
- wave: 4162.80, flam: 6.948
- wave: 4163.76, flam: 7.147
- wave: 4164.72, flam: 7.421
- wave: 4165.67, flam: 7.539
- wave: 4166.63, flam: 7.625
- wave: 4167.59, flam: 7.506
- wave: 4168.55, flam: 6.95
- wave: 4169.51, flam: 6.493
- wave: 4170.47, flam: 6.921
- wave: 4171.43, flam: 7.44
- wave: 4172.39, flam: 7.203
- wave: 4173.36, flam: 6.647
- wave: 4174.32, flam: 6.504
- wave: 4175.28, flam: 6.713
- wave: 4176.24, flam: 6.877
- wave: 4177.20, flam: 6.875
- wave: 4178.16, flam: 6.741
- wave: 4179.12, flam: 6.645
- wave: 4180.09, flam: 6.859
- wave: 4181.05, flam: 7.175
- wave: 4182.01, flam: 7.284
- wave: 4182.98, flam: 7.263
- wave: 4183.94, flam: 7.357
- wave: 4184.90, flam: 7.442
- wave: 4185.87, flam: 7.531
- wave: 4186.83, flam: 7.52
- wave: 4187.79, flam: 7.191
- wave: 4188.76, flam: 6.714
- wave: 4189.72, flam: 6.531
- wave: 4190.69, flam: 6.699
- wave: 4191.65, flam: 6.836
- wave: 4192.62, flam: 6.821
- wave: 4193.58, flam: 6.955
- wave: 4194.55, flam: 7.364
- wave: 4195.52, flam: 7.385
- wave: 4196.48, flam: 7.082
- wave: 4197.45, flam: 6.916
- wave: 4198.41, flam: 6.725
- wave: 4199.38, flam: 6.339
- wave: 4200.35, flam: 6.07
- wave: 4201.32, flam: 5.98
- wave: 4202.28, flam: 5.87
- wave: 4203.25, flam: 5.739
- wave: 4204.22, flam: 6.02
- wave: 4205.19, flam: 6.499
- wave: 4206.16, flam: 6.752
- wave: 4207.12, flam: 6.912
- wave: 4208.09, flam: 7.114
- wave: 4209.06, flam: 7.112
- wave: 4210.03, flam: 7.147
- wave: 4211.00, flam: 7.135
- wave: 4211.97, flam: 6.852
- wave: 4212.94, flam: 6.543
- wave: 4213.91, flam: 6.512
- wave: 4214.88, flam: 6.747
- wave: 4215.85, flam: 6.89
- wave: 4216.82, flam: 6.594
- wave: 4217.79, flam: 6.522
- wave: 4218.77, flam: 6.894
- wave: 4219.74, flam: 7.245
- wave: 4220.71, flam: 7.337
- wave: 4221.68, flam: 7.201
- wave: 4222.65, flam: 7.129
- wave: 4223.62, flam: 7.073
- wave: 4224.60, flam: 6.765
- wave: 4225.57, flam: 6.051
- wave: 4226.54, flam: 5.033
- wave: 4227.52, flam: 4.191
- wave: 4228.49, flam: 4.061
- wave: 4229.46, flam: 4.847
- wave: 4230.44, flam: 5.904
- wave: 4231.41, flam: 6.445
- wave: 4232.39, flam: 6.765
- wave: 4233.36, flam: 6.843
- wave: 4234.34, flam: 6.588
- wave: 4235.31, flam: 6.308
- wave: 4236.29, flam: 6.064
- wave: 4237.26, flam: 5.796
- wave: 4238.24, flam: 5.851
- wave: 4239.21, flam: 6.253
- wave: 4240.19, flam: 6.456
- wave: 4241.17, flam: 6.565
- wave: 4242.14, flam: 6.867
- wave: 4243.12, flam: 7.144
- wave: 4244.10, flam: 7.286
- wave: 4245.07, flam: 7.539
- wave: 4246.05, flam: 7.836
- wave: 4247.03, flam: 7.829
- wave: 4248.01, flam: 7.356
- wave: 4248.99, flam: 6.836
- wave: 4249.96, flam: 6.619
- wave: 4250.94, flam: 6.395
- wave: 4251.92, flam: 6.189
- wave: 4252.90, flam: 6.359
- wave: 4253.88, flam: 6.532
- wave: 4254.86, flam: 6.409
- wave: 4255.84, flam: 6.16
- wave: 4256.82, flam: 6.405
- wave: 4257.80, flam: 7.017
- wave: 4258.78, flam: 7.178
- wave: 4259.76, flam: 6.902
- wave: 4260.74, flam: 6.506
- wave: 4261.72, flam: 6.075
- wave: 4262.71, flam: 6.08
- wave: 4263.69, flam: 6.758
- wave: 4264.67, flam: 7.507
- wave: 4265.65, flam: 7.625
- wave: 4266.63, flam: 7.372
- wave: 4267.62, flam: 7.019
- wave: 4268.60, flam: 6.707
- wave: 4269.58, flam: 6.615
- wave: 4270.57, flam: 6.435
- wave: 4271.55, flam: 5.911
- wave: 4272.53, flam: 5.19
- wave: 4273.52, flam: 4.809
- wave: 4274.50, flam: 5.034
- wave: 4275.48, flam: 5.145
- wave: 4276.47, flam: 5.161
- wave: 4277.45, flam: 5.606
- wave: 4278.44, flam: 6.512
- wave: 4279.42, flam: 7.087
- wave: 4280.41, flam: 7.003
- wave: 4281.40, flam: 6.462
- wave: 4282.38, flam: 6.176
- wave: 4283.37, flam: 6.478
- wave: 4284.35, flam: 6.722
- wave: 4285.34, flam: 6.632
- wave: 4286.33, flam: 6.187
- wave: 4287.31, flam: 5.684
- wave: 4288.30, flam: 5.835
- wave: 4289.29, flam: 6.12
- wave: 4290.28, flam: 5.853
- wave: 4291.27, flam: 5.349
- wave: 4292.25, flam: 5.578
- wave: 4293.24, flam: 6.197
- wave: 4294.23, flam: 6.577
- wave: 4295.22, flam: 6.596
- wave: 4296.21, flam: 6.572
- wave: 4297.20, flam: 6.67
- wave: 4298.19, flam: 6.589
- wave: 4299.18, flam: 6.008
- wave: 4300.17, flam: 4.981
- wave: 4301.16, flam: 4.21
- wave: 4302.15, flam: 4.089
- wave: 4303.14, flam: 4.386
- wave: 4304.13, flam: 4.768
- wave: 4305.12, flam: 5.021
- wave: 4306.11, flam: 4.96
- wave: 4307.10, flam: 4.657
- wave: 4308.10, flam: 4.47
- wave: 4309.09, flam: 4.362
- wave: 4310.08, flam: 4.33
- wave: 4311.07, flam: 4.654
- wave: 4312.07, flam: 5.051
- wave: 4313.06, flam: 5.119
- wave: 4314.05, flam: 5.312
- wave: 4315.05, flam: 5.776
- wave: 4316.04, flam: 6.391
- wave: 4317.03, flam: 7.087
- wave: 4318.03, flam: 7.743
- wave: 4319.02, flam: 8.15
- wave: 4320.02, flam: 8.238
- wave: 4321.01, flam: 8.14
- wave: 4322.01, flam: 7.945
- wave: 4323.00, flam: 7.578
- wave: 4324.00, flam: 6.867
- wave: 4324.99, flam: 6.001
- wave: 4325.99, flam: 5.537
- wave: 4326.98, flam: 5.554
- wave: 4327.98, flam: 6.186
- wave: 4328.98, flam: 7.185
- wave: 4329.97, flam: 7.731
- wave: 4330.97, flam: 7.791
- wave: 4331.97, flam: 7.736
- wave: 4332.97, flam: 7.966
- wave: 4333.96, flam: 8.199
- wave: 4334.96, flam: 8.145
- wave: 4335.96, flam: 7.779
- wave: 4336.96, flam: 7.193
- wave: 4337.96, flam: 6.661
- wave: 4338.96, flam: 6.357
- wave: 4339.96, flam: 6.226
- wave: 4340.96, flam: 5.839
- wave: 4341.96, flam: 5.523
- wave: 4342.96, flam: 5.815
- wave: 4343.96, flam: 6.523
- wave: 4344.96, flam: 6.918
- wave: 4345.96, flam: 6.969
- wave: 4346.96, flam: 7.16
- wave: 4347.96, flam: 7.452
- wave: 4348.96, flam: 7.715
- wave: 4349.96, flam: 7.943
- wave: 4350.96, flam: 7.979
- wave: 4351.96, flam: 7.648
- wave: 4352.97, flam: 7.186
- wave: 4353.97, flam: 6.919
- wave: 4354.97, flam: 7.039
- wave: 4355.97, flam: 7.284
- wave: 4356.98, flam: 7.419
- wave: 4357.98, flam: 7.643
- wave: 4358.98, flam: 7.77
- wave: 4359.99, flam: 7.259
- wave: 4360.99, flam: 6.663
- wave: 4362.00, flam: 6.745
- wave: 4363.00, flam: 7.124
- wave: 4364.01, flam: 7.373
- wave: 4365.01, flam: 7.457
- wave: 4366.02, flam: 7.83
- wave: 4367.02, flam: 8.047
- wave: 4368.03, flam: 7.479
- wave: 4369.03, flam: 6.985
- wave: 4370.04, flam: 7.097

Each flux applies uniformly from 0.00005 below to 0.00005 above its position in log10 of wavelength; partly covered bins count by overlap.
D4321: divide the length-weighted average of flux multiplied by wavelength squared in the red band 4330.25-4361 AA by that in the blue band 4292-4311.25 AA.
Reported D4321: 1.39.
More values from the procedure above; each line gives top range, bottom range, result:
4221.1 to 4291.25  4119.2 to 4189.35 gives 0.94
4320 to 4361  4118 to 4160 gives 1.10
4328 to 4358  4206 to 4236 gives 1.17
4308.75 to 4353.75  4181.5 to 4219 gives 1.06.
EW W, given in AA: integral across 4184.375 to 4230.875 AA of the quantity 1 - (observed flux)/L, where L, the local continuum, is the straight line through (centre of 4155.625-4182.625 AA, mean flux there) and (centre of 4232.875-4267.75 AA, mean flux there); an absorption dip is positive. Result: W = 2.1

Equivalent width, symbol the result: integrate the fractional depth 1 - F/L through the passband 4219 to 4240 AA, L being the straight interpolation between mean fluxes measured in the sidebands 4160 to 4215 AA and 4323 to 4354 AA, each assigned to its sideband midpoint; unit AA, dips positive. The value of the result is 2.3 AA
